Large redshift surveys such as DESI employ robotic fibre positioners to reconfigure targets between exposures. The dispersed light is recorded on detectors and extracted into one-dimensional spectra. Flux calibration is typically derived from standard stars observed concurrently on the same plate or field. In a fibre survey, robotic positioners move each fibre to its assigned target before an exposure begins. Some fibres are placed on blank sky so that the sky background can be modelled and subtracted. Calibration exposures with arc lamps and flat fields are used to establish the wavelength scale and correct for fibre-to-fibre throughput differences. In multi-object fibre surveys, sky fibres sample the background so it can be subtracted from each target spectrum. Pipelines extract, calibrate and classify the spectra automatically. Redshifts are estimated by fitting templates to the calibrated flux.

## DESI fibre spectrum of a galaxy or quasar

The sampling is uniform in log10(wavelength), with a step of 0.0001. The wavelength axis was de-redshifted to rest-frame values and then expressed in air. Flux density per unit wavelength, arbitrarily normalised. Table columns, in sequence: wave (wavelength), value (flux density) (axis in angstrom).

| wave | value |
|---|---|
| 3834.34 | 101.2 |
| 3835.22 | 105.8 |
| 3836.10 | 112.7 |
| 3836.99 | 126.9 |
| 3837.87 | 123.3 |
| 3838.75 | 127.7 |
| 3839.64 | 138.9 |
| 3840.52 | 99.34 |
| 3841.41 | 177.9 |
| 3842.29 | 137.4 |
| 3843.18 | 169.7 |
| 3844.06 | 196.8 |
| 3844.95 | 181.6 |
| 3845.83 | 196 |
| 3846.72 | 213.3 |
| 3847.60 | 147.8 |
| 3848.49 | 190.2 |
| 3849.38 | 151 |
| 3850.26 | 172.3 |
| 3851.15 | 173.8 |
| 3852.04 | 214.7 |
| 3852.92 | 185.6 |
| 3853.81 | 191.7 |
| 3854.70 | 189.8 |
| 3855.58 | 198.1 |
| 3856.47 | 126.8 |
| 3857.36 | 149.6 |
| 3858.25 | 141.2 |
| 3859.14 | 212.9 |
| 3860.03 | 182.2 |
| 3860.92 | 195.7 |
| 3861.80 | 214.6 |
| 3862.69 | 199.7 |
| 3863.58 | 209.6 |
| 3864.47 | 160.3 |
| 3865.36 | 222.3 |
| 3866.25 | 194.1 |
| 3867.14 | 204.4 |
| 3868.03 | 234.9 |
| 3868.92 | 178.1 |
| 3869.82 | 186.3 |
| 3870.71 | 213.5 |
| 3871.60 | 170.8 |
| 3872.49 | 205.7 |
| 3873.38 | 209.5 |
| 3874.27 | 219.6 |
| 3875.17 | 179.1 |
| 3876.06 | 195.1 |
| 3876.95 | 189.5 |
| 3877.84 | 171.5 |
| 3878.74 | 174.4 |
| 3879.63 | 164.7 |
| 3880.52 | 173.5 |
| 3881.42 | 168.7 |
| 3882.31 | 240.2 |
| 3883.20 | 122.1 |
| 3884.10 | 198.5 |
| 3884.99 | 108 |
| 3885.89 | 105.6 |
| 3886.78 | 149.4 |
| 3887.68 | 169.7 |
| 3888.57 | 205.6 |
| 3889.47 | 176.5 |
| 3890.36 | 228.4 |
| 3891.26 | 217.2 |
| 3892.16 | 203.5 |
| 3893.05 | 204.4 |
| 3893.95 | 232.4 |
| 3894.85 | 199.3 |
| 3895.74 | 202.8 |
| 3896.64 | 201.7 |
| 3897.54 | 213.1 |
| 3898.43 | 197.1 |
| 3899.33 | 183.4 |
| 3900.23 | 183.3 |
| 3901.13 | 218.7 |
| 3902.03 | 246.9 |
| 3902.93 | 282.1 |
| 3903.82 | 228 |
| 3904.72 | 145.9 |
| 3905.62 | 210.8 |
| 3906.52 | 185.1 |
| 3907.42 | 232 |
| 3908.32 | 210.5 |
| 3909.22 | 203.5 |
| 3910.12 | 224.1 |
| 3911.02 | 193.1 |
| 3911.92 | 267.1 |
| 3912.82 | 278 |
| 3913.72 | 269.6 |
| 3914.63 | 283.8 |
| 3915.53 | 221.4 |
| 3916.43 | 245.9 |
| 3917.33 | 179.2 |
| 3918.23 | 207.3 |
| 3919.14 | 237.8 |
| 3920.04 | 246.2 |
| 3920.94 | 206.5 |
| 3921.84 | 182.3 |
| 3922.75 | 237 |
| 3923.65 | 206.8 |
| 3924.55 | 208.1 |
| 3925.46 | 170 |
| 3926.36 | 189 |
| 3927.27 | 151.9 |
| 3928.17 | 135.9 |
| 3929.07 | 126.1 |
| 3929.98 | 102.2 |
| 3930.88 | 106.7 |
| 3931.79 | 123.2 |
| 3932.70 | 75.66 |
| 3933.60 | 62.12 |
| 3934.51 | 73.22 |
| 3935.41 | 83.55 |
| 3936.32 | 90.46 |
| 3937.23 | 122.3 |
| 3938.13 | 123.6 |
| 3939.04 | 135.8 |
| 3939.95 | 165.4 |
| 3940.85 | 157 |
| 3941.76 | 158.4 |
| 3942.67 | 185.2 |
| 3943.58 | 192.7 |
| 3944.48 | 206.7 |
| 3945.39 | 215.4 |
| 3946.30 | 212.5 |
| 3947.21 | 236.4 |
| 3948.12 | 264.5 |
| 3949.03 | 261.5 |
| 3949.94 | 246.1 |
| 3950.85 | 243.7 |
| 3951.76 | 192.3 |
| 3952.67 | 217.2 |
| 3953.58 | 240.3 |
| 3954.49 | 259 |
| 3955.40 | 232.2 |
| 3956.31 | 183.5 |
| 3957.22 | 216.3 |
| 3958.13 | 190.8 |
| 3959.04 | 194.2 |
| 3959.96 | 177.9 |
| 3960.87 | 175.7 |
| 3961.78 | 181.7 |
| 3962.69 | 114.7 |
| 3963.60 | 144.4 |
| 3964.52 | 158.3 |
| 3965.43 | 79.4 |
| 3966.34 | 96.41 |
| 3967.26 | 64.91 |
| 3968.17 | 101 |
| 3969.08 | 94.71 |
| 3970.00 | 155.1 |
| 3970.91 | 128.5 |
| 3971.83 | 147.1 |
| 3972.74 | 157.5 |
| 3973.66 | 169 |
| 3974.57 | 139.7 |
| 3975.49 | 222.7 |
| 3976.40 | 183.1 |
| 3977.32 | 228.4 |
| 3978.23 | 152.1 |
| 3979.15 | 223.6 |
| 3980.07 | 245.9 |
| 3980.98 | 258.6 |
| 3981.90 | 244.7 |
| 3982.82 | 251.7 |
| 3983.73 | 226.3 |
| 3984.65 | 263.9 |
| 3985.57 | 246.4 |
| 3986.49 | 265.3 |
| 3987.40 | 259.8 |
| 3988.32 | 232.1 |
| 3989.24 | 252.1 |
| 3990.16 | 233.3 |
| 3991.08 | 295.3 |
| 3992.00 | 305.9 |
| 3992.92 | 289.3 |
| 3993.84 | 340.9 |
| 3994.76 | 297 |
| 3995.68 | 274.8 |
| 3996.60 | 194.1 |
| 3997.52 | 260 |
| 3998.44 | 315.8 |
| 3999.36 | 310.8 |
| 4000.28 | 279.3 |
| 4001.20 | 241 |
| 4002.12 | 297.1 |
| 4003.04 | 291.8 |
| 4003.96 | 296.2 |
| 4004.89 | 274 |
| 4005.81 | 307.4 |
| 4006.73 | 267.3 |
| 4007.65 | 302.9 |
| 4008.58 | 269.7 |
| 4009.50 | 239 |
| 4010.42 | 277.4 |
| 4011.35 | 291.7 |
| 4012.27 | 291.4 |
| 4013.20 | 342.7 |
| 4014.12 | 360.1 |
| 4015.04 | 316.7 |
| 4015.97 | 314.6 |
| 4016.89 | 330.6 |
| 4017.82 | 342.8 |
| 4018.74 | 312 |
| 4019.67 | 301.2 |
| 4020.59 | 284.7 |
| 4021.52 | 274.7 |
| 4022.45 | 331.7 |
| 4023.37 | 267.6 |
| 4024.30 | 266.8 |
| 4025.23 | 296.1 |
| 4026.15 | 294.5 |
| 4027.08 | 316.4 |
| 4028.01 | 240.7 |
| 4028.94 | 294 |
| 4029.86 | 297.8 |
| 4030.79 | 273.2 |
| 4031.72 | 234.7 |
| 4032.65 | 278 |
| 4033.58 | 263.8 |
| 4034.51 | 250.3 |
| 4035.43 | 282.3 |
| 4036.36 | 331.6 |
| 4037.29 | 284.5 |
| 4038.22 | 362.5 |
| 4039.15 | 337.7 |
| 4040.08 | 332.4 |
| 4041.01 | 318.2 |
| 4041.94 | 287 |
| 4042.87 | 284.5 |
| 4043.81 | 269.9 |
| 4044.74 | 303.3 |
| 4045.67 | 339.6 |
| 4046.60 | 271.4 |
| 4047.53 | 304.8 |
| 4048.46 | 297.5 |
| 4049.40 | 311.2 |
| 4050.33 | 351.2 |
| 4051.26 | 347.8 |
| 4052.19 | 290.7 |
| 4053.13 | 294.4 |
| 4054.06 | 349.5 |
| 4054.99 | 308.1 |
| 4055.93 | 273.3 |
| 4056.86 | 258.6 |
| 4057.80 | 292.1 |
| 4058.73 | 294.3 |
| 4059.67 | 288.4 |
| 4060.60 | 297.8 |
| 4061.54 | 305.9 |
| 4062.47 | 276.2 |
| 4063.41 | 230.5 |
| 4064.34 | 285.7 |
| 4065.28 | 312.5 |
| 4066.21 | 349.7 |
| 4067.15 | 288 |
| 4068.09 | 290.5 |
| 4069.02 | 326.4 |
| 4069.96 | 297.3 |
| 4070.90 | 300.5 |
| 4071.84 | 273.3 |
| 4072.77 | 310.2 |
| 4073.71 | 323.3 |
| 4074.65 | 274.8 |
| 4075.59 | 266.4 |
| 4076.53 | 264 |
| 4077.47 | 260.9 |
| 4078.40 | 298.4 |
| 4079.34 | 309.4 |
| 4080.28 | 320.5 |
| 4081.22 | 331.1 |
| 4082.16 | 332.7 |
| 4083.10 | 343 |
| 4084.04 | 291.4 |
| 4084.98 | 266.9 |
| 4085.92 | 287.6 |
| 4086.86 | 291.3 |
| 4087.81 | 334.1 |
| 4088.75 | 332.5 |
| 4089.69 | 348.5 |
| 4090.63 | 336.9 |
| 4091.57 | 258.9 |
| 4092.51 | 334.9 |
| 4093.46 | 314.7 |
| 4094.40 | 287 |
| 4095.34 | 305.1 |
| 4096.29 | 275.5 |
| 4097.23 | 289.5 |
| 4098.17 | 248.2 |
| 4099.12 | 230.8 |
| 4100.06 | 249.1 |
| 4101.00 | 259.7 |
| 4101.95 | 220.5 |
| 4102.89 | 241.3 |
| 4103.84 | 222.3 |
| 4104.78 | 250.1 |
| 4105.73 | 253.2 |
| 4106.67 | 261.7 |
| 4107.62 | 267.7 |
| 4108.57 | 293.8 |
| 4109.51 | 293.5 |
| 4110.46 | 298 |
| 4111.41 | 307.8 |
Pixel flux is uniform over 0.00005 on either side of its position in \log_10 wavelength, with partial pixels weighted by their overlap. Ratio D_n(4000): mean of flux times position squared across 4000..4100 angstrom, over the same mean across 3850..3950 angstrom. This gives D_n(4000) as 1.7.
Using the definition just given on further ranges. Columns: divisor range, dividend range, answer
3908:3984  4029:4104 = 1.71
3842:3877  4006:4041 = 1.72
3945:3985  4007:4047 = 1.61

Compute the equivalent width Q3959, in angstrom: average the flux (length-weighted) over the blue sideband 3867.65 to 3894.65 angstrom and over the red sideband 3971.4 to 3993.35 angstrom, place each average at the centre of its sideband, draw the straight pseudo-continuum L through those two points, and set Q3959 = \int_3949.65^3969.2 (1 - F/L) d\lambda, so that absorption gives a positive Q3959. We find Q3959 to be 4.0 angstrom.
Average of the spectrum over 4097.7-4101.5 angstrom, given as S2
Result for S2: 247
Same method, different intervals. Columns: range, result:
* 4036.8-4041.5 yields 327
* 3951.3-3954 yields 216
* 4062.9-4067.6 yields 293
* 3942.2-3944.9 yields 195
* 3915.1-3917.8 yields 216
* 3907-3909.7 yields 215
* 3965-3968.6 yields 85.4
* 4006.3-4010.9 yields 271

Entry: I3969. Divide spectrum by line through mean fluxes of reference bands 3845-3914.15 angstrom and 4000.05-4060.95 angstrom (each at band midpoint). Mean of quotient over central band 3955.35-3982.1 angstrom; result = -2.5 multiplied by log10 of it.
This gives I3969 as 0.46 mag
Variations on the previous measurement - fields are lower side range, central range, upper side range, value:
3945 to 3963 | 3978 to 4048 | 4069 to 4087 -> -0.123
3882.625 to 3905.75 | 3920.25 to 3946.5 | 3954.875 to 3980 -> 0.160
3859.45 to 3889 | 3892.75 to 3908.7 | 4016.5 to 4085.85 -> -0.040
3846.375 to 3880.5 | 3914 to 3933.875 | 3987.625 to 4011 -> 0.254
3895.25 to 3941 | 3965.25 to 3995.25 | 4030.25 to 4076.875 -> 0.143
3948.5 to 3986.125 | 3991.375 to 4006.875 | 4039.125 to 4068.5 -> -0.237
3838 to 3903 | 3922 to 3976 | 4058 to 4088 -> 0.356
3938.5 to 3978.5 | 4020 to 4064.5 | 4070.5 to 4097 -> -0.130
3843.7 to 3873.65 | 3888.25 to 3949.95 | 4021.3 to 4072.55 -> 0.156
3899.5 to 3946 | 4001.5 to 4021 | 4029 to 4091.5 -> -0.161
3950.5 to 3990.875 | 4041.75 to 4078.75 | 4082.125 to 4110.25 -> -0.155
